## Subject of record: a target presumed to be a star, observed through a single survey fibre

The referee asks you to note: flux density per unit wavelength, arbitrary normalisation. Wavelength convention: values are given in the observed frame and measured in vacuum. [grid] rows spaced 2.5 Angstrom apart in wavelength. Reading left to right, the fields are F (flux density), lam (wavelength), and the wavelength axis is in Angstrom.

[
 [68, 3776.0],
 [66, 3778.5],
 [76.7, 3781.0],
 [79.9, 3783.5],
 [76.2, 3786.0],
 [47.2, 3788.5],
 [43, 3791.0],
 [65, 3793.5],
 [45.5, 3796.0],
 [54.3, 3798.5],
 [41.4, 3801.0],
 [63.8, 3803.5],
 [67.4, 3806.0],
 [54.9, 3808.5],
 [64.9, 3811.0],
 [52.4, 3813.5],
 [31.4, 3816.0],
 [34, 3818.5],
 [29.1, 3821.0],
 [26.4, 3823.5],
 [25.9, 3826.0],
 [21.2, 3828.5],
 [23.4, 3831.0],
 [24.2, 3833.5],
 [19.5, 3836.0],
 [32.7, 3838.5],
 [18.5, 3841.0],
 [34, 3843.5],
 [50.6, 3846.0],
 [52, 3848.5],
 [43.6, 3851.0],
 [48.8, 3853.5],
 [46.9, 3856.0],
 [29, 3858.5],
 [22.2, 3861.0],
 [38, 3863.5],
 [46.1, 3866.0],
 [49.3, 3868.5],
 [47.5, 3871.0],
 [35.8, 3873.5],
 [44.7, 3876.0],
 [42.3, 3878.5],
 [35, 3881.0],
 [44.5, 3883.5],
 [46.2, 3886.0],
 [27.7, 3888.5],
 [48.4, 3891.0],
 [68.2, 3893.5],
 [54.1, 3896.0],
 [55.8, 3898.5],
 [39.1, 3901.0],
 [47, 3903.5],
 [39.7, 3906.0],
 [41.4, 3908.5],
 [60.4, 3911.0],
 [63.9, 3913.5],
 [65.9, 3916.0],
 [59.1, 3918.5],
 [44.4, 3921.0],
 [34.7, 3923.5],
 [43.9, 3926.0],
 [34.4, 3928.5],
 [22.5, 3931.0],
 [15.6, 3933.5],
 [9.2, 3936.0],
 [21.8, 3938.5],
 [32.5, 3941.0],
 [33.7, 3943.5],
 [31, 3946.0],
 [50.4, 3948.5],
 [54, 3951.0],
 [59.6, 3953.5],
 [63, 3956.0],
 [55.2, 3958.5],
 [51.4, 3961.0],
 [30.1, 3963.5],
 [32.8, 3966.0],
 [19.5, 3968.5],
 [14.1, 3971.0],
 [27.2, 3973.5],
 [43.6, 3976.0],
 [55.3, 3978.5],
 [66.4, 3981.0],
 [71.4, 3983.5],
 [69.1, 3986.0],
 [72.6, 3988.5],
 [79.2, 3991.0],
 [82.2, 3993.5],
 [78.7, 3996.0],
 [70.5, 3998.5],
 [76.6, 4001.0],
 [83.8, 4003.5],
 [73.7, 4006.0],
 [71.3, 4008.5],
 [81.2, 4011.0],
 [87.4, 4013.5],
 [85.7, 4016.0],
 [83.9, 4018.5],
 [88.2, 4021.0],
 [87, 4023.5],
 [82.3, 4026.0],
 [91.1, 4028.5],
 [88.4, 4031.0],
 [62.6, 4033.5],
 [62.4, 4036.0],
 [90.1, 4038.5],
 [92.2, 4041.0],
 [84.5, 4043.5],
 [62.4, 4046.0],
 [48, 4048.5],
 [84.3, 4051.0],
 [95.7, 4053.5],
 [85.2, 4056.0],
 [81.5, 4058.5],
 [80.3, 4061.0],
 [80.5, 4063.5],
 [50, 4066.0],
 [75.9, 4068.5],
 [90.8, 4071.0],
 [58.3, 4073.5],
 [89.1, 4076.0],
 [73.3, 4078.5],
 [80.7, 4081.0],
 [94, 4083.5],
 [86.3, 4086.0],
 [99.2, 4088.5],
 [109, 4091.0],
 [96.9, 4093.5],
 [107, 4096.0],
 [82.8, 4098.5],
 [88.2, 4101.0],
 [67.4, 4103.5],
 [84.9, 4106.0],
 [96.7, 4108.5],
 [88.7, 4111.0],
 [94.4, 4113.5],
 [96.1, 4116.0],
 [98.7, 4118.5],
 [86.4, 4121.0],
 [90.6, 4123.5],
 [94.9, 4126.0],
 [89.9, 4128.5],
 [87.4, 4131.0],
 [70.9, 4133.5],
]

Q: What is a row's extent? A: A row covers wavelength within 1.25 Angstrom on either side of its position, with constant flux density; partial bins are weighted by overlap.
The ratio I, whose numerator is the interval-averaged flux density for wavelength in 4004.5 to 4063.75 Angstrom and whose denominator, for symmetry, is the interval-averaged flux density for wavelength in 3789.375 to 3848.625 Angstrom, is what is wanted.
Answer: 1.99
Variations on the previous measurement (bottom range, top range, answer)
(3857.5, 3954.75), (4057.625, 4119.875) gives 2.05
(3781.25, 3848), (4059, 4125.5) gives 1.97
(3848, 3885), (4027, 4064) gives 1.91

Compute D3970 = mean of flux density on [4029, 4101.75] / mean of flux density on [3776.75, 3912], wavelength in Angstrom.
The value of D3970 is 1.83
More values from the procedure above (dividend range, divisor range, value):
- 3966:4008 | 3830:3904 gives 1.50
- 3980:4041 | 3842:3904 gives 1.80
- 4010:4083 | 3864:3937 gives 1.82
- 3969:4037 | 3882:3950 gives 1.69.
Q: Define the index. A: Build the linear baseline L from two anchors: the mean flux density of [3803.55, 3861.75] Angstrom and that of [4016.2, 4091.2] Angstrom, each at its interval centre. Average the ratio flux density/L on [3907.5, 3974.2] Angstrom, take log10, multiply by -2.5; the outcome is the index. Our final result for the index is 0.41 mag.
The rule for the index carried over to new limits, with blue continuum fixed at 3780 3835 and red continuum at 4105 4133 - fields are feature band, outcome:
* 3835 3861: 0.394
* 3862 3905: 0.275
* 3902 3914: 0.239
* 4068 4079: 0.092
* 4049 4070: 0.062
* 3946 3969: 0.423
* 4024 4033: -0.089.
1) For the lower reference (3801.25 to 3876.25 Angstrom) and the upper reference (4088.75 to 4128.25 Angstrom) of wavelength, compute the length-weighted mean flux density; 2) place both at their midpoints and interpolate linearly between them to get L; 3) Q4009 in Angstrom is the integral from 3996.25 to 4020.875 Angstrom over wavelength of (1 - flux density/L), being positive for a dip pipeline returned -2.4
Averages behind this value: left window 39.2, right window 92.3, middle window 79.7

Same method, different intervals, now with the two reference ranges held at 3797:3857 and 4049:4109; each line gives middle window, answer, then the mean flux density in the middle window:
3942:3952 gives 3.2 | 41.7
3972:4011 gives 0.6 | 68.2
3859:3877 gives 2.8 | 40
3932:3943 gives 7.2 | 20.8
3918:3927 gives 2.0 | 44.4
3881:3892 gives 2.1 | 40.8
